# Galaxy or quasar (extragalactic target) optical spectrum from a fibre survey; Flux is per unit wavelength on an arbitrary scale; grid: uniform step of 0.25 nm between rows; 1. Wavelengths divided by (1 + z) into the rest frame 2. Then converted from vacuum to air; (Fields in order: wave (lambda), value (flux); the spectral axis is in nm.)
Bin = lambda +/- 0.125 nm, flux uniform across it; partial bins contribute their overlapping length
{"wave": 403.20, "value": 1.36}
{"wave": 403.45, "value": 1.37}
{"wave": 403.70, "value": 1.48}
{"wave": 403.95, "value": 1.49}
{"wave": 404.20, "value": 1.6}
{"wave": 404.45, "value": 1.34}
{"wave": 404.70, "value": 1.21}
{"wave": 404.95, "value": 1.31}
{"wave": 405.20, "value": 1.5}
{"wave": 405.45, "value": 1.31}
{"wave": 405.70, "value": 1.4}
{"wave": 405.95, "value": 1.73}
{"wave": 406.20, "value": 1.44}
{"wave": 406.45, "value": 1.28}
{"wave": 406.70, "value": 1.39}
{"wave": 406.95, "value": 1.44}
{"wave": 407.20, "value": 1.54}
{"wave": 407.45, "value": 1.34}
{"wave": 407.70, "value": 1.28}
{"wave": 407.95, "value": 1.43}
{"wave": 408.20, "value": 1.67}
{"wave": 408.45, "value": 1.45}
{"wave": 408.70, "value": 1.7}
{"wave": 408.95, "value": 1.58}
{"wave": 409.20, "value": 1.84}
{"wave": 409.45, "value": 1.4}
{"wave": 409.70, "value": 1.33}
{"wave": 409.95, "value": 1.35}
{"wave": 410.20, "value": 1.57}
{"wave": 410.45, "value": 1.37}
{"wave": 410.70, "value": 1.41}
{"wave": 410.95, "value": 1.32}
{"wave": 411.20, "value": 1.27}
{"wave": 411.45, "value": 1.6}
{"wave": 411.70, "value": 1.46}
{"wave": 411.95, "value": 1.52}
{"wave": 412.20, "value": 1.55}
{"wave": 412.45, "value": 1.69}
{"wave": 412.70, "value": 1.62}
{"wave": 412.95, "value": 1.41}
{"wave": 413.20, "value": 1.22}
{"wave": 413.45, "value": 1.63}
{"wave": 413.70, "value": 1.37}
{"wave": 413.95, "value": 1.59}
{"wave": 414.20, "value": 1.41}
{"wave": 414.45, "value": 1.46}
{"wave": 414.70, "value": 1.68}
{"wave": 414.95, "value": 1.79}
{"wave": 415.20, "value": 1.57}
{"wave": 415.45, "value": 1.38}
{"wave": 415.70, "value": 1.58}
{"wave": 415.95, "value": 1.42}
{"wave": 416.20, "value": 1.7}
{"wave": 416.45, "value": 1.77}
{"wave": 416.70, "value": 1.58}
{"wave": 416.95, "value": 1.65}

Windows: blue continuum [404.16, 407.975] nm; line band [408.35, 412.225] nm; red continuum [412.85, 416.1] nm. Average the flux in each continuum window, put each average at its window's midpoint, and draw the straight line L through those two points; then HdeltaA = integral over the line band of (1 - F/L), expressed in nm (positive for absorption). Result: -0.07 nm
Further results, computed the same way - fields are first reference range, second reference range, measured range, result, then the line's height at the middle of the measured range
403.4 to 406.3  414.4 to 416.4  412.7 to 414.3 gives 0.11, 1.56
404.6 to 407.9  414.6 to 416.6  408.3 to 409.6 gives -0.12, 1.46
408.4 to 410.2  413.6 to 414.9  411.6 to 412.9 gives -0.03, 1.52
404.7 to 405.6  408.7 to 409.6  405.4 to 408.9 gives 0.04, 1.48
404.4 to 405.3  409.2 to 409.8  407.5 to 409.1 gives -0.09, 1.43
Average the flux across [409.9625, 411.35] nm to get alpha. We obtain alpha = 1.39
